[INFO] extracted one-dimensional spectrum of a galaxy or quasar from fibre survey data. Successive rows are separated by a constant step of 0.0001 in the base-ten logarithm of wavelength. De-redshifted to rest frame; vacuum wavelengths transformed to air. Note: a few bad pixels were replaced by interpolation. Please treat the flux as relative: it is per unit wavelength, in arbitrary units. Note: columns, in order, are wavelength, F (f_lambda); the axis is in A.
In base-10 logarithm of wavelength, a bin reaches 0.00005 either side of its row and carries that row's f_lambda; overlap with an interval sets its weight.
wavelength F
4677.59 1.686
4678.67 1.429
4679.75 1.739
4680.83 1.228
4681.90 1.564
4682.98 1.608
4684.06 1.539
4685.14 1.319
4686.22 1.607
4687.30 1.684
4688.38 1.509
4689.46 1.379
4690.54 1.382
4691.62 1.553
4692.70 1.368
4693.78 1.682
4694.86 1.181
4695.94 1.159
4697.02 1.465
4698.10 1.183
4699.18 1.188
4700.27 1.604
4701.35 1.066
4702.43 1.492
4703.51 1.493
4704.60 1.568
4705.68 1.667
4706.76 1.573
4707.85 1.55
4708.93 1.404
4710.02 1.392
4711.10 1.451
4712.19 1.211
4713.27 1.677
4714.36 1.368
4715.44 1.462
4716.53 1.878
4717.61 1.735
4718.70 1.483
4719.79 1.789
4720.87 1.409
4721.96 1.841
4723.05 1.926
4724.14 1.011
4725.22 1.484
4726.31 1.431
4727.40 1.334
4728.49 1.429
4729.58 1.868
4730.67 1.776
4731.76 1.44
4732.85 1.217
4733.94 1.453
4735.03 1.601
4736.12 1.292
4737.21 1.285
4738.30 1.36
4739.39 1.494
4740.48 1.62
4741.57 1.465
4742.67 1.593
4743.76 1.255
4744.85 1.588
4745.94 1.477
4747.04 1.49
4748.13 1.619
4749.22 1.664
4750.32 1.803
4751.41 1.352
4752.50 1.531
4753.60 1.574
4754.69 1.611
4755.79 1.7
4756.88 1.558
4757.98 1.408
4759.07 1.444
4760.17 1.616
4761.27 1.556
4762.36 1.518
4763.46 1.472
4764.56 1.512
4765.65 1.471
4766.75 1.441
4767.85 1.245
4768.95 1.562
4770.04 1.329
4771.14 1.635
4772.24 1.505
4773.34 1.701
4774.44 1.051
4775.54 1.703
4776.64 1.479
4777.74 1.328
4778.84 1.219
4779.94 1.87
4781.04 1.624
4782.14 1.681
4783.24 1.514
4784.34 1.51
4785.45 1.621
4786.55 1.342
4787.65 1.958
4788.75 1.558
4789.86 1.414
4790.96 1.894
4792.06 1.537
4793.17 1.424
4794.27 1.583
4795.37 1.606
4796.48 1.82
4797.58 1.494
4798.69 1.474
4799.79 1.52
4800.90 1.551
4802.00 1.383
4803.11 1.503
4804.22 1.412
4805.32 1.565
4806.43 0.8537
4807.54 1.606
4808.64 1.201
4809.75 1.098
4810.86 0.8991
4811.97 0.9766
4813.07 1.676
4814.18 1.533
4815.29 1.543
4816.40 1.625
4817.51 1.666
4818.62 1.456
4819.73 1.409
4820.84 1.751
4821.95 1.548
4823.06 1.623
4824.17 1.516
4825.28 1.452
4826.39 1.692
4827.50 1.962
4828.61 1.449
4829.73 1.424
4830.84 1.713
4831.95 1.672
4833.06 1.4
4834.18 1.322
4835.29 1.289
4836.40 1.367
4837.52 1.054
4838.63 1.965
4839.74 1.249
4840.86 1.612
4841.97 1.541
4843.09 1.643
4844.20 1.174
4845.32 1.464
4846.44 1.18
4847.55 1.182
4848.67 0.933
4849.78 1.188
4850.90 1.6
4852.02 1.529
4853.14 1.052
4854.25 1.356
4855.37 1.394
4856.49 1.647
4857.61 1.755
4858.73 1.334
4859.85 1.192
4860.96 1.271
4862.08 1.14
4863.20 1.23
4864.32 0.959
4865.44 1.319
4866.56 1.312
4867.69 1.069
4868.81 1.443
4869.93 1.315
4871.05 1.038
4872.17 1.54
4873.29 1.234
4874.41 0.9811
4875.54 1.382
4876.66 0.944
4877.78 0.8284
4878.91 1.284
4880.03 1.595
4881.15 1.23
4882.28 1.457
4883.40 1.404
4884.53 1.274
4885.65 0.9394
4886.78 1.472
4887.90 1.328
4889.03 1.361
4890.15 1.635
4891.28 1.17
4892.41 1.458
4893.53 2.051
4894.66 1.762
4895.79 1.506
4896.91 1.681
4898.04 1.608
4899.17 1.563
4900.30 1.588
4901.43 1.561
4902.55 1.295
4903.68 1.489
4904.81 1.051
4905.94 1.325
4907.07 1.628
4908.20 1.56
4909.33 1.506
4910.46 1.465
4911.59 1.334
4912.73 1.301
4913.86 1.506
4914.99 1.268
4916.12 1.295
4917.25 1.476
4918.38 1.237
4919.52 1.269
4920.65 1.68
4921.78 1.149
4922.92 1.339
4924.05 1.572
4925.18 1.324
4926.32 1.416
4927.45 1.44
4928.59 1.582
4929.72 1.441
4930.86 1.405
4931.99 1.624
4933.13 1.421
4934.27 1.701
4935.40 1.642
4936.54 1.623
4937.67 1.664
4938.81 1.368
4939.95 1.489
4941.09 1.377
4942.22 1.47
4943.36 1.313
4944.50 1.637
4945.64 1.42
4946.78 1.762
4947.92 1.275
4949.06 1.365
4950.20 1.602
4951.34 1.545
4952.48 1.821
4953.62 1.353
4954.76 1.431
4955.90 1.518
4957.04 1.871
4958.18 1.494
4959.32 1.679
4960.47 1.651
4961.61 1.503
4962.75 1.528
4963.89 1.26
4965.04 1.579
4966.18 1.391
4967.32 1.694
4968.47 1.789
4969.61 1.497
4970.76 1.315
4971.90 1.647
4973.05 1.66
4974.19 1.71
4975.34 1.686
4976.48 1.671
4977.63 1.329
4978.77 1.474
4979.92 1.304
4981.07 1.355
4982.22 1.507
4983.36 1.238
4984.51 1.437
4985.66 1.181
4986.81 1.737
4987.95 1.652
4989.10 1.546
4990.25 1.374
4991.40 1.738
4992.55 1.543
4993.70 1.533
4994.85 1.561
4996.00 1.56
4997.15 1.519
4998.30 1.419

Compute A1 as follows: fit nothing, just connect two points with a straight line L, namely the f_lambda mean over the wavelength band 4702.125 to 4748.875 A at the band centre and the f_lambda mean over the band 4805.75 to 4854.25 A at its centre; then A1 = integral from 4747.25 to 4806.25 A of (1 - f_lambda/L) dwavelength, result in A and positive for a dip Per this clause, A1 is -2.7 A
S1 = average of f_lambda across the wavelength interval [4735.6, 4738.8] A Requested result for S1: 1.31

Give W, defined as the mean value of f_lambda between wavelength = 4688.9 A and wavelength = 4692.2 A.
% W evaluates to 1.44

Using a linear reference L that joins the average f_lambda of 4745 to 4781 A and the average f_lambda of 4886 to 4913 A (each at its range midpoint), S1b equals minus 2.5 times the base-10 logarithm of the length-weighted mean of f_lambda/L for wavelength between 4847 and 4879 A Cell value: 0.19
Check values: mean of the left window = 1.52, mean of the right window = 1.48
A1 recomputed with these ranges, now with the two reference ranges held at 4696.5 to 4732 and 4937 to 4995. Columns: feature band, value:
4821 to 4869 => 3.5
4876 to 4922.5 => 3.5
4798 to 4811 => 1.3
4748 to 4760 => -0.5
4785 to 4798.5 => -0.8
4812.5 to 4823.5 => -0.5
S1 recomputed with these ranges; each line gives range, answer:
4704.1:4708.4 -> 1.59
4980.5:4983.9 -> 1.37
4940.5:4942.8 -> 1.43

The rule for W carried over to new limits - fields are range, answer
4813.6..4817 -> 1.57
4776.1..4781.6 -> 1.51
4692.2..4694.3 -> 1.53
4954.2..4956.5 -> 1.48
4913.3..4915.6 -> 1.39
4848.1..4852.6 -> 1.31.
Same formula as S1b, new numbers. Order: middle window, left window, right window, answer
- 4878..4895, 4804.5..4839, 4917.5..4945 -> 0.04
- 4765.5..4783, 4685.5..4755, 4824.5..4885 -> -0.04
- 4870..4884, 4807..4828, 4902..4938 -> 0.17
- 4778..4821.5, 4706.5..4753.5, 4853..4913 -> -0.04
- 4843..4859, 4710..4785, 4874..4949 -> 0.08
